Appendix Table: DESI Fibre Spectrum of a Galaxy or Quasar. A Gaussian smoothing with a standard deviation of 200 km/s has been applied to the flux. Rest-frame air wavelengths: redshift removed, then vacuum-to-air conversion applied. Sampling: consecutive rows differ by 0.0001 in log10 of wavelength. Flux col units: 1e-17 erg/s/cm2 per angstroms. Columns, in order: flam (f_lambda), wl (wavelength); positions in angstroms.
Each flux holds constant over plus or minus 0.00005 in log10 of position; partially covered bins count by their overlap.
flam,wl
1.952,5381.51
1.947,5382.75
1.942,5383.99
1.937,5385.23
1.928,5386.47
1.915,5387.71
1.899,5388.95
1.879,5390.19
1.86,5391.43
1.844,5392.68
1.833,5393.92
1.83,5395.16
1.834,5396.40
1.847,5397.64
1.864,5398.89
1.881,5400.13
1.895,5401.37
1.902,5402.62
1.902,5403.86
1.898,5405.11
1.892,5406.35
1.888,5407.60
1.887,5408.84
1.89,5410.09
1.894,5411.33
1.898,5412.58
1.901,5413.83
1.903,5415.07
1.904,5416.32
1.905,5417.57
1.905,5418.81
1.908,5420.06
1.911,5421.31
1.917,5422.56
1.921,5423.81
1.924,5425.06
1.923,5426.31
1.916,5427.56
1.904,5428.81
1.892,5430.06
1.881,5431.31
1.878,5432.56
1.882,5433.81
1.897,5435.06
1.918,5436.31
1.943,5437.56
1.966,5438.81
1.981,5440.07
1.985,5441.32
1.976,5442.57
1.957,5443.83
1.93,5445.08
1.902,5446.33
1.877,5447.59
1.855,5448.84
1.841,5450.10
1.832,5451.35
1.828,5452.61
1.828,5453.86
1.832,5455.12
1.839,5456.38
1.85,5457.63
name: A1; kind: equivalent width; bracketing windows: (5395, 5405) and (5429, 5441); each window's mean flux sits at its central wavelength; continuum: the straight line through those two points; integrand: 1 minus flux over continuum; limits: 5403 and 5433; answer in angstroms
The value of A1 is -0.10 angstroms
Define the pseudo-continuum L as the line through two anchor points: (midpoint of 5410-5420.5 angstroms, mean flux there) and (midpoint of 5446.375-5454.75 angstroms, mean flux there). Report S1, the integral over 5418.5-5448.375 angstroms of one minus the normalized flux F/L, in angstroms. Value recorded -0.8 angstroms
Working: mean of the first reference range 1.9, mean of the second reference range 1.85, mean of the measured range 1.92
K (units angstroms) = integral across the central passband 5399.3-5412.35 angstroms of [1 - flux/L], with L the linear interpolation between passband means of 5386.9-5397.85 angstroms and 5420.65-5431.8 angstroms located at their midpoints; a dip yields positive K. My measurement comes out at -0.1 angstroms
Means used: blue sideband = 1.86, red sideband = 1.91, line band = 1.89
